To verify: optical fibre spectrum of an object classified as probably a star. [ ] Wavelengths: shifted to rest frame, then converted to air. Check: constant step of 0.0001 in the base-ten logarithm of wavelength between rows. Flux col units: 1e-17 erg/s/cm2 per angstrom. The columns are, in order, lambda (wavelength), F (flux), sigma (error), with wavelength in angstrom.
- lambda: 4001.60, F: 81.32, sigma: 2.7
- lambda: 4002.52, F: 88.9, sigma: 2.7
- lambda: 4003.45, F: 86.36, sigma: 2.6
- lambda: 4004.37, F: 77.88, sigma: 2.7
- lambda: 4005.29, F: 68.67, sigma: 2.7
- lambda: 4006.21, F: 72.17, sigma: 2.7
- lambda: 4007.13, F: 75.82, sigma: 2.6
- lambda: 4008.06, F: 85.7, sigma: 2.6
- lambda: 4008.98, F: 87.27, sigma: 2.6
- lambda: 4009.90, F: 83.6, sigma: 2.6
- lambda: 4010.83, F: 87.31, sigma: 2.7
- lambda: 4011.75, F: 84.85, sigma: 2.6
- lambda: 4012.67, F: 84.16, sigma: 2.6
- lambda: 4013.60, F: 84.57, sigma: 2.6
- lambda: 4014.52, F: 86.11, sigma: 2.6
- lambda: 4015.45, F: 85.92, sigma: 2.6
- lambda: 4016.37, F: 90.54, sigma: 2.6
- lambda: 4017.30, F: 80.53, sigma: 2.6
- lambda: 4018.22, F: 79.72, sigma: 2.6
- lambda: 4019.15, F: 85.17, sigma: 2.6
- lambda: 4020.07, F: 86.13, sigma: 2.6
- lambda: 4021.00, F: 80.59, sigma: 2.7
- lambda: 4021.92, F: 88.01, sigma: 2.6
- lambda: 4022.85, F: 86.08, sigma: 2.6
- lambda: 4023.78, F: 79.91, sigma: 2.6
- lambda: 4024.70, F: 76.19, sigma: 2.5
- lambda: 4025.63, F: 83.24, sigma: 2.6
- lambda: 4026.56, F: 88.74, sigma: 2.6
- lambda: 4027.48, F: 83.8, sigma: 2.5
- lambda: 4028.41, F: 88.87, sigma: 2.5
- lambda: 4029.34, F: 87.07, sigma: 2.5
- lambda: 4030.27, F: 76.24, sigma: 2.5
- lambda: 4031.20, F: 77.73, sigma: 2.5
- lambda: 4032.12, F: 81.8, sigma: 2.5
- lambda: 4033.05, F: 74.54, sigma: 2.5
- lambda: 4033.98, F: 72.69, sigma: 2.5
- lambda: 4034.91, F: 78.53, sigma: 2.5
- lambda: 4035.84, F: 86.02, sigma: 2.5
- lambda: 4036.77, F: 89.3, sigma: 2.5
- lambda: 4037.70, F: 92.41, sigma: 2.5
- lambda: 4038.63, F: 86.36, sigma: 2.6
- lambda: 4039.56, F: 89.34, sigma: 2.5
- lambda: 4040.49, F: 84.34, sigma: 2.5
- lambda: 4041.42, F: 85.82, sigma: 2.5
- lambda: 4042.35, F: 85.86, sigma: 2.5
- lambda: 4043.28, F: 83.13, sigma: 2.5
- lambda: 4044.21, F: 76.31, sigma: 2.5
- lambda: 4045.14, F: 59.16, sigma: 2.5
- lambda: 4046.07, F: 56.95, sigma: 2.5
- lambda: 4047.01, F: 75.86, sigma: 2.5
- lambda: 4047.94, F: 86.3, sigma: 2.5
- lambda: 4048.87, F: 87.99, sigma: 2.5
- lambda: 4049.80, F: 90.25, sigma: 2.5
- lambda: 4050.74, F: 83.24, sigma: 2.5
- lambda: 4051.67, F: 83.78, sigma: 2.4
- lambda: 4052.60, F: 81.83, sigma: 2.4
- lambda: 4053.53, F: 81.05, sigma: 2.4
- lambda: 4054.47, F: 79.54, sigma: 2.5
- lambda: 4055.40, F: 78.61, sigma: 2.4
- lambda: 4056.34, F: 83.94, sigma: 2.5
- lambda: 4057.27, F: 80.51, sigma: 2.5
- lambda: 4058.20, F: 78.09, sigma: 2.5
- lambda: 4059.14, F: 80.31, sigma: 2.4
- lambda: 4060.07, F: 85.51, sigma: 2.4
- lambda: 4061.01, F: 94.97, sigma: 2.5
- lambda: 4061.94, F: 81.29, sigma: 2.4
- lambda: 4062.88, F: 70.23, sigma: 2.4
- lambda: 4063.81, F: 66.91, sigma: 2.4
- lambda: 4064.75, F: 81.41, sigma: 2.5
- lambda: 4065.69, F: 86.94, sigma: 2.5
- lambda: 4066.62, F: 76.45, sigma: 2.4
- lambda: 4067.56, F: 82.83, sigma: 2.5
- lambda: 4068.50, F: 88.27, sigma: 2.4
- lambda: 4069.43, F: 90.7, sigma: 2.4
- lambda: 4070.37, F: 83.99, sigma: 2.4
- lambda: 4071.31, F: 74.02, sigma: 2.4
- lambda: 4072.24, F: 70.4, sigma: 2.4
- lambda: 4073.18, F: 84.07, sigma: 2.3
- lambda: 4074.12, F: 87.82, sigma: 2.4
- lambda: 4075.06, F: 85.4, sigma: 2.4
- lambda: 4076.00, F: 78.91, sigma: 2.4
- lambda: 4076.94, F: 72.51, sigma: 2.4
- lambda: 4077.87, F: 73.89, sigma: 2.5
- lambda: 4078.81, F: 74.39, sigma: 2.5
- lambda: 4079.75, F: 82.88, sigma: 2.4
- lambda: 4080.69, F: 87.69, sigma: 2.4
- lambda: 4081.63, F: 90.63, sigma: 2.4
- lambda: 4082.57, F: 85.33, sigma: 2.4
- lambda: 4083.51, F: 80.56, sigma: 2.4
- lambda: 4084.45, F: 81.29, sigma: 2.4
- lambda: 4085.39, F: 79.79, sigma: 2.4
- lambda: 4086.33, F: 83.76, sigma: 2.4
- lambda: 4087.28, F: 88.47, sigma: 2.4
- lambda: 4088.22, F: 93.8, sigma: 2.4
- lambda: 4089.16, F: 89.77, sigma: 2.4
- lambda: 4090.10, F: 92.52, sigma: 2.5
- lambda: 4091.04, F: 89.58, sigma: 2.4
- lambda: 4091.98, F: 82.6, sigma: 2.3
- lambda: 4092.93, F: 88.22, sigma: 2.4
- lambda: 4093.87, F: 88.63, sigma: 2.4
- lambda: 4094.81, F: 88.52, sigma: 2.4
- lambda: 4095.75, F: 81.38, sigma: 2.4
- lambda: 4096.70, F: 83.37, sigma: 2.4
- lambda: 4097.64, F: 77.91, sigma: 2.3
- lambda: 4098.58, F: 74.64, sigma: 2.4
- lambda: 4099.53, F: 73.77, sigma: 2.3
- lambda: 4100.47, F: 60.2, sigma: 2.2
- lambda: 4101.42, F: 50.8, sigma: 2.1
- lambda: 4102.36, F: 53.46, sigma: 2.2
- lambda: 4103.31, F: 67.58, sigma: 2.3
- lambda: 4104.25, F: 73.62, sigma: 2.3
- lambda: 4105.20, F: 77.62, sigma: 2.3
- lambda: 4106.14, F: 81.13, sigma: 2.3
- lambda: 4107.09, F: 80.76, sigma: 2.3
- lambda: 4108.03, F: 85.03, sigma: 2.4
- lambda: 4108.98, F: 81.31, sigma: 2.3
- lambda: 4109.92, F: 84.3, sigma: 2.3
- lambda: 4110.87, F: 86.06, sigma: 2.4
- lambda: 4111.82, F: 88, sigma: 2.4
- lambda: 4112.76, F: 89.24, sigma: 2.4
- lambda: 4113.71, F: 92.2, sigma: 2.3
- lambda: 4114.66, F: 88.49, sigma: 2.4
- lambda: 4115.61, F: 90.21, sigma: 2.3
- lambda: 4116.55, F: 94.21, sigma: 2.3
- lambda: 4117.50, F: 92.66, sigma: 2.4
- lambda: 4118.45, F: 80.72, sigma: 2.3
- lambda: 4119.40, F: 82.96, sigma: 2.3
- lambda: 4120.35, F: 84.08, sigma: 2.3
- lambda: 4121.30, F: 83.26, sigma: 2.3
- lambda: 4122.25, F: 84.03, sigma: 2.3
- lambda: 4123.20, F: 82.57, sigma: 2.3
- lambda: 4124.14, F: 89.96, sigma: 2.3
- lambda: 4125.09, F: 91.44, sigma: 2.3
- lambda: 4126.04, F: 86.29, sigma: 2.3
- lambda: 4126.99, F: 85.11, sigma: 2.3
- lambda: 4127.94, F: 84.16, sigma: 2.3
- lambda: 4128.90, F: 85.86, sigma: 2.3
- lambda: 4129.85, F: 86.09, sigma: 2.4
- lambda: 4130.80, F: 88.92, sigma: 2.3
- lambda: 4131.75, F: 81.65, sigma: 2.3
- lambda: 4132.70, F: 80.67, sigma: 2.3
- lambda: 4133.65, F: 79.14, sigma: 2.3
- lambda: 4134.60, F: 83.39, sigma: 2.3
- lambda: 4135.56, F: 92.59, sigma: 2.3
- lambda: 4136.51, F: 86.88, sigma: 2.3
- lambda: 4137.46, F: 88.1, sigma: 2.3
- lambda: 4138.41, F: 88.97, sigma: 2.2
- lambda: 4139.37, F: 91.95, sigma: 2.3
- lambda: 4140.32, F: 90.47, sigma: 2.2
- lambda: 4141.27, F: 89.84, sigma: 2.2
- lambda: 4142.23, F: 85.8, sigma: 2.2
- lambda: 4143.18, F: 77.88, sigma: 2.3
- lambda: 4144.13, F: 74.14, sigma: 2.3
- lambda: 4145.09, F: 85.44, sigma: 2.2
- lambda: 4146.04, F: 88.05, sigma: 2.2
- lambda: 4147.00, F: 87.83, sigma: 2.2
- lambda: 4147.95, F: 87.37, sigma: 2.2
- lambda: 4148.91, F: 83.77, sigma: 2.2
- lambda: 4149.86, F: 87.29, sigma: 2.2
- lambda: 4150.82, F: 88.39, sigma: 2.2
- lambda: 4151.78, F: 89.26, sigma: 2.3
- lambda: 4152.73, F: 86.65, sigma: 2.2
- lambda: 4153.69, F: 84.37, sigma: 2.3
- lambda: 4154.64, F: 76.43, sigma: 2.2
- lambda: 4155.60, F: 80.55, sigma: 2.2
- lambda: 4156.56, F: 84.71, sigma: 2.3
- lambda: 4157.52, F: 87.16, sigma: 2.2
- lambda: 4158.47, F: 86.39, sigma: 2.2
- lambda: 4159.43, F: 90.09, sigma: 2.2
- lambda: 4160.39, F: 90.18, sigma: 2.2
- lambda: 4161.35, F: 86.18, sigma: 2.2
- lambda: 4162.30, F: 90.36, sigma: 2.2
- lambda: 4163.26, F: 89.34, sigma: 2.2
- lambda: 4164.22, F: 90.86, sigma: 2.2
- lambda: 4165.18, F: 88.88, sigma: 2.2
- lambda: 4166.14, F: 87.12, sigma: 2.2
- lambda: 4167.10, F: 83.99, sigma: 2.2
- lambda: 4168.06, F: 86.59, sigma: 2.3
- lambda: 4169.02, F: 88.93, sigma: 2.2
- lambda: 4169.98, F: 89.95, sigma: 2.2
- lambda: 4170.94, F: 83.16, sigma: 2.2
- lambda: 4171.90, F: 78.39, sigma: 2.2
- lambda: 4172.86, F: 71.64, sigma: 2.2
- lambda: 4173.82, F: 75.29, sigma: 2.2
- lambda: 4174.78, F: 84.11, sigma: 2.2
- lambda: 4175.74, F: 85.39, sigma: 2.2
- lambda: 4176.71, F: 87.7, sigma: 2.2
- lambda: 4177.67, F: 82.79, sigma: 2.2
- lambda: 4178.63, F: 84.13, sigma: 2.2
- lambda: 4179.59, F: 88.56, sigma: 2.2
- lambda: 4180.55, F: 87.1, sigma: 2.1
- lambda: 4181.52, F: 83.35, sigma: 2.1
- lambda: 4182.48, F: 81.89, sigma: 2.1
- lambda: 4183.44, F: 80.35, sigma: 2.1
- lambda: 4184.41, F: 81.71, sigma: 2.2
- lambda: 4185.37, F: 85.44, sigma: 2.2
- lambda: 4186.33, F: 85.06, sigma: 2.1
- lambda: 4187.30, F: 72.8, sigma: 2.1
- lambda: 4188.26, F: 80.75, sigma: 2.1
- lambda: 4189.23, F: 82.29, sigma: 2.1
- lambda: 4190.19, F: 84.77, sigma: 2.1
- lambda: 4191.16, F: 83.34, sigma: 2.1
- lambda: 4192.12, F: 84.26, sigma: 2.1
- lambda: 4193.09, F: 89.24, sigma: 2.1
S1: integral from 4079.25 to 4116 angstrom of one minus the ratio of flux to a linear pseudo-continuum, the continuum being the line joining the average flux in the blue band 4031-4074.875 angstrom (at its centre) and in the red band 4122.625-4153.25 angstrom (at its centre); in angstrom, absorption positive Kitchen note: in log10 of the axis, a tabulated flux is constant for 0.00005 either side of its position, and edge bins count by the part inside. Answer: 0.8 angstrom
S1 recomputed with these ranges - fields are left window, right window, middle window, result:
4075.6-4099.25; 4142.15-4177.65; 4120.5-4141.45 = -0.46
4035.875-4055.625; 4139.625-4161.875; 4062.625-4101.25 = 0.73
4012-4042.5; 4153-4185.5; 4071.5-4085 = 0.51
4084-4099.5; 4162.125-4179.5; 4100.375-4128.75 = 0.95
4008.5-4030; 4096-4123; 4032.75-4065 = 0.85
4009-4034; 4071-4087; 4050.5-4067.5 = 0.20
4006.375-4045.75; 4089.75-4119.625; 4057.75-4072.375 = 0.19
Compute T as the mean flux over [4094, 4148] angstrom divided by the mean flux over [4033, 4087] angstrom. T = 1.0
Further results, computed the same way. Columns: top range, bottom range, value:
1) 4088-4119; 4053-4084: 1.01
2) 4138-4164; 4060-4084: 1.06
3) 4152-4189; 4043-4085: 1.05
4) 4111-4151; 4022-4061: 1.06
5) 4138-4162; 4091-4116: 1.08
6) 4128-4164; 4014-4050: 1.04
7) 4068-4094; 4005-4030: 1.01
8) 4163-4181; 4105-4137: 0.99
